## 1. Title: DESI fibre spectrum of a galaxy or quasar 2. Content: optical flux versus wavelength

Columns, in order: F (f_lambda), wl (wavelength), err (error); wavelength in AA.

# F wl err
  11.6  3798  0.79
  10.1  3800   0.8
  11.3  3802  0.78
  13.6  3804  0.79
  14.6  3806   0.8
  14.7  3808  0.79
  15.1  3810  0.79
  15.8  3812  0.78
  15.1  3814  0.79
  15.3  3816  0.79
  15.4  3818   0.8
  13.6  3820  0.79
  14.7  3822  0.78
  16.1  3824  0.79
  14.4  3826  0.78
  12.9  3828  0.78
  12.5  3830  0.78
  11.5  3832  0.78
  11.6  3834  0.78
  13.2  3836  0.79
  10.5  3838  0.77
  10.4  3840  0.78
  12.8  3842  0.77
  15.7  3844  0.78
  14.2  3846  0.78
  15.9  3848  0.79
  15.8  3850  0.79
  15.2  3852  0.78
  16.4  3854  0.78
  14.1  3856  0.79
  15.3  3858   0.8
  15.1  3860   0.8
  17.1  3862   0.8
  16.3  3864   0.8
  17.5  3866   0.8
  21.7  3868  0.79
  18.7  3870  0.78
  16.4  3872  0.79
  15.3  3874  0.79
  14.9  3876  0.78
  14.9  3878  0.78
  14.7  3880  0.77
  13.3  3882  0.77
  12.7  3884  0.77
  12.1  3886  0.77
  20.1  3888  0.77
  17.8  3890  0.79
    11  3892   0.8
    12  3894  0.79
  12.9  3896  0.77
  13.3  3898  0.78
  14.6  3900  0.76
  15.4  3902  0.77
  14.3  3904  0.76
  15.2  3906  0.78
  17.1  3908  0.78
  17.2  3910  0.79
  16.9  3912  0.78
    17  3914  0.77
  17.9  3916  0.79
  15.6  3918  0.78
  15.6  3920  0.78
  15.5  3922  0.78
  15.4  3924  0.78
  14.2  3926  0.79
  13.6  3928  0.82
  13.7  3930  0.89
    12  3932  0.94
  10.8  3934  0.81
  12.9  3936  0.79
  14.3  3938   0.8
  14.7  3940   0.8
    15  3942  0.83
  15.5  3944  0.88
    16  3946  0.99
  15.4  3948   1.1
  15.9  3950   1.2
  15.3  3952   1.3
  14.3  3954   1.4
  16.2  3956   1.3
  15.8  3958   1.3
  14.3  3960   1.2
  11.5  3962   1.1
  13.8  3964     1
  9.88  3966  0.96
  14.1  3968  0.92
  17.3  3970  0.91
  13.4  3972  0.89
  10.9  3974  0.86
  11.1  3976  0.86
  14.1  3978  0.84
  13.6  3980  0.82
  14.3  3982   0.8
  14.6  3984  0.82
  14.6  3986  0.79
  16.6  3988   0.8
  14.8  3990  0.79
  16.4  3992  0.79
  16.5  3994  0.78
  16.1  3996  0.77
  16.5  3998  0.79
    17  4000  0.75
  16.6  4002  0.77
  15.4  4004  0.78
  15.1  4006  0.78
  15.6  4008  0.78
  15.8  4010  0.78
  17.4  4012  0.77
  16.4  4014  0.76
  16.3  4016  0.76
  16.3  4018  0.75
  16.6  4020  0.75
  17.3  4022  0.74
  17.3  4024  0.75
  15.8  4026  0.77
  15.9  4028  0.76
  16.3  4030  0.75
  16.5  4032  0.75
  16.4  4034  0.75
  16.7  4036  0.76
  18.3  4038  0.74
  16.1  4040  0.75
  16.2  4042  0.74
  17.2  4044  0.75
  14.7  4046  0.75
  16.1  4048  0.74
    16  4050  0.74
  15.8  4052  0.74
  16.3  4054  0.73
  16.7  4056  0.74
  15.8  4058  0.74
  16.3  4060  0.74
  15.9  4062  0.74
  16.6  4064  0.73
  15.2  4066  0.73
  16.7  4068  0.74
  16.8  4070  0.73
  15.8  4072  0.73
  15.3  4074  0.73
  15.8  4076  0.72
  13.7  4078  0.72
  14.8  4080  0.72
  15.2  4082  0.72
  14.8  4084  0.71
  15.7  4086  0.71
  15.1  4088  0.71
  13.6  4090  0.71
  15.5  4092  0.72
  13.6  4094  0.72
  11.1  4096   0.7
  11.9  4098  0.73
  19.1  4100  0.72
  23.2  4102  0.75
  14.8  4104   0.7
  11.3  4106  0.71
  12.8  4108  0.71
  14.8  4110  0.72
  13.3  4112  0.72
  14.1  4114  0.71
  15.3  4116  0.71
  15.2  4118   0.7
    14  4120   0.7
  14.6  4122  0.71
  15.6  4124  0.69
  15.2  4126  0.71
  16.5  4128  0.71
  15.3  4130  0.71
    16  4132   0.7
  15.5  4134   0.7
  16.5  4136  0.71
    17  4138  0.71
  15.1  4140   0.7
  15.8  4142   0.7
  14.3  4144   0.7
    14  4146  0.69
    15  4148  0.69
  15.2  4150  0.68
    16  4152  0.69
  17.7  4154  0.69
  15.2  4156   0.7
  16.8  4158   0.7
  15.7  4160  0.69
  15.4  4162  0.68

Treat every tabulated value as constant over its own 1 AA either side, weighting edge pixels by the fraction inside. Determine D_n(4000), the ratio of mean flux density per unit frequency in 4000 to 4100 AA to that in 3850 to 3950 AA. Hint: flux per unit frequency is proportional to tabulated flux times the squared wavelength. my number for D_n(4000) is 1.1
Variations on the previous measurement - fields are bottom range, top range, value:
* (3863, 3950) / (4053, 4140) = 1.11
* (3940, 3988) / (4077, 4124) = 1.10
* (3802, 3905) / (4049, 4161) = 1.19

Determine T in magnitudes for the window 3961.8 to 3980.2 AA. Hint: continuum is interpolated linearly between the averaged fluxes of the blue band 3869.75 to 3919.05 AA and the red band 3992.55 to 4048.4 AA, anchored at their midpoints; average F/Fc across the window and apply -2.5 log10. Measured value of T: 0.22 mag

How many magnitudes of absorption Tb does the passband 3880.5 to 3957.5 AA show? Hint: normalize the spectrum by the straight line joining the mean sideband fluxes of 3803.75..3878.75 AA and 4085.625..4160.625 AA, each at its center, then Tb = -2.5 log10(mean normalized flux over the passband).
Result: 0.01 mag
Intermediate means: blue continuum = 14.9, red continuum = 15.2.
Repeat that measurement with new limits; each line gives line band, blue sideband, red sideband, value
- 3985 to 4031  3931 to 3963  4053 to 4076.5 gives -0.064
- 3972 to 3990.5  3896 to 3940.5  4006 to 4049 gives 0.144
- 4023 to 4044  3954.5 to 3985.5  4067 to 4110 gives -0.151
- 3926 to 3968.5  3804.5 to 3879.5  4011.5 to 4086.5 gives 0.107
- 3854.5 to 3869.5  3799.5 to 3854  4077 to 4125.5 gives -0.199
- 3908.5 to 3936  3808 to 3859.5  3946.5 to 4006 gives -0.036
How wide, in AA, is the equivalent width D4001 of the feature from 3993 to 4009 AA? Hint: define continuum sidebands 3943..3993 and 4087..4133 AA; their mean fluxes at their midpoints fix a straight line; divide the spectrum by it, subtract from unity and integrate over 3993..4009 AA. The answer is -1.8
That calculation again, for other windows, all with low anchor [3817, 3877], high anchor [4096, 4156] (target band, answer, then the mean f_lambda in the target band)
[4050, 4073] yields -1.5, 16.2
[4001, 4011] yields -0.4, 15.7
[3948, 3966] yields 0.7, 14.4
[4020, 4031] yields -1.0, 16.5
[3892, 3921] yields -0.5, 15.2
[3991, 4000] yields -0.8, 16.4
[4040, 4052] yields -0.7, 16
